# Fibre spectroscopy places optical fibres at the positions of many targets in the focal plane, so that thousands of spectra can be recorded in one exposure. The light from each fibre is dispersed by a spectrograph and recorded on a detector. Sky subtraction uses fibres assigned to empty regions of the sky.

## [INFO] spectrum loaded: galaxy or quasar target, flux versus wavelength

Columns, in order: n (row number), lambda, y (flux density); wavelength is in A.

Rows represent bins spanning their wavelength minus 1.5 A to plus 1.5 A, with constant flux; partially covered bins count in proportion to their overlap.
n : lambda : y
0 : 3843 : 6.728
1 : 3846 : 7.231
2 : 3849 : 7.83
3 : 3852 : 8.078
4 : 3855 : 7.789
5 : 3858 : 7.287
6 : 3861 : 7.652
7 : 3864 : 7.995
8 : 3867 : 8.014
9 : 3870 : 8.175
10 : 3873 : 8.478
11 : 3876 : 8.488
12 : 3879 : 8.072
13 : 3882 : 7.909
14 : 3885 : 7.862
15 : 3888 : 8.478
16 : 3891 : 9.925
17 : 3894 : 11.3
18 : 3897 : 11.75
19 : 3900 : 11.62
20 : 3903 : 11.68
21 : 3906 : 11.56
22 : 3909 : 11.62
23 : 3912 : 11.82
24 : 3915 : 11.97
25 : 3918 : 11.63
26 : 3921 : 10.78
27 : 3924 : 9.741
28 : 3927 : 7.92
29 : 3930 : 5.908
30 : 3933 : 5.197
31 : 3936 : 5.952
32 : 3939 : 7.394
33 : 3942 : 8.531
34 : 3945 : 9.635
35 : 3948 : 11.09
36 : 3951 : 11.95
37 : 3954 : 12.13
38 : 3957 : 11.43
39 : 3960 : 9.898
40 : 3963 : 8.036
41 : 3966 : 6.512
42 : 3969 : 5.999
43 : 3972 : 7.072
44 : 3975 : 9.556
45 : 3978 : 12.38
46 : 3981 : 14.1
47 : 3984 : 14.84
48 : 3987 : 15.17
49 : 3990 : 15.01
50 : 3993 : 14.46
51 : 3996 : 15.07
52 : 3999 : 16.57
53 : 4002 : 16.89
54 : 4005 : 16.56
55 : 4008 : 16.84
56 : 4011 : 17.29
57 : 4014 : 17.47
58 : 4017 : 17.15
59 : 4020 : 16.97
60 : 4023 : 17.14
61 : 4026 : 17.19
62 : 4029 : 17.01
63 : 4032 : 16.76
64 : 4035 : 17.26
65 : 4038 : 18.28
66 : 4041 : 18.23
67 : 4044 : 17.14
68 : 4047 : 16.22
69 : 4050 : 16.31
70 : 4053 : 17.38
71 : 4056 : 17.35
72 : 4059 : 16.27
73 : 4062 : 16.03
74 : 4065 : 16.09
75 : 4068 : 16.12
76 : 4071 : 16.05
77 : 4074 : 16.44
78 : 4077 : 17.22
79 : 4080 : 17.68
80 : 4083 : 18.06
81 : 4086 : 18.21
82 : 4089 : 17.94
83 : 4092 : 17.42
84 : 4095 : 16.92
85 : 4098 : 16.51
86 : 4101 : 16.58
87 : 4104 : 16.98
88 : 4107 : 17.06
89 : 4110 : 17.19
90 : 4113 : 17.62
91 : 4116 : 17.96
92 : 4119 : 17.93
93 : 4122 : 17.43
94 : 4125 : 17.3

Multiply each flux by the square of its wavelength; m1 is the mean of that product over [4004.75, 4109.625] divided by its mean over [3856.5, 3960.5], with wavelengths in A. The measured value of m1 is 1.94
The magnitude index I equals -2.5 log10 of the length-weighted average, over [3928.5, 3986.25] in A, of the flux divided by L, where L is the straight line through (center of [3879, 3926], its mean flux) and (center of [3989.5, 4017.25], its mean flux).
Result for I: 0.41 mag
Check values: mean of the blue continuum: 10.5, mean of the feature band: 9.42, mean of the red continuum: 16.3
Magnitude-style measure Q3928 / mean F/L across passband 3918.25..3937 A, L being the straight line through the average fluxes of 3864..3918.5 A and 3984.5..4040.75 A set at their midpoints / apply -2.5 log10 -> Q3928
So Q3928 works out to 0.44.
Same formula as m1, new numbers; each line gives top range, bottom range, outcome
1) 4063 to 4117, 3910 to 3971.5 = 2.01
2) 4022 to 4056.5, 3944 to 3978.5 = 1.87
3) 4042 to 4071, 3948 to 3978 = 1.84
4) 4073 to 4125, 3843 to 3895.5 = 2.37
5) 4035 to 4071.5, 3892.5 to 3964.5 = 1.79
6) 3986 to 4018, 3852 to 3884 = 2.17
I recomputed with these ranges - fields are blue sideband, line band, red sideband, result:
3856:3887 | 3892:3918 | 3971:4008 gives -0.19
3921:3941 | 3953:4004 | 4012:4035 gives 0.03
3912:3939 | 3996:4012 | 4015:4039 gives -0.09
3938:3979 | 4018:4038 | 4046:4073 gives -0.20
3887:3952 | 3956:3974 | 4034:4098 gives 0.43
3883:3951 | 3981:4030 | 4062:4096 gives -0.18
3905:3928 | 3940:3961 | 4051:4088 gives 0.16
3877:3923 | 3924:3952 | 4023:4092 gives 0.43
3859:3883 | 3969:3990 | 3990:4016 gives 0.24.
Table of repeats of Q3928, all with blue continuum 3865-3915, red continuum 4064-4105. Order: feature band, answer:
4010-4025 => -0.18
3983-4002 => -0.13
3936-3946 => 0.41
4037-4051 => -0.11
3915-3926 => 0.02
